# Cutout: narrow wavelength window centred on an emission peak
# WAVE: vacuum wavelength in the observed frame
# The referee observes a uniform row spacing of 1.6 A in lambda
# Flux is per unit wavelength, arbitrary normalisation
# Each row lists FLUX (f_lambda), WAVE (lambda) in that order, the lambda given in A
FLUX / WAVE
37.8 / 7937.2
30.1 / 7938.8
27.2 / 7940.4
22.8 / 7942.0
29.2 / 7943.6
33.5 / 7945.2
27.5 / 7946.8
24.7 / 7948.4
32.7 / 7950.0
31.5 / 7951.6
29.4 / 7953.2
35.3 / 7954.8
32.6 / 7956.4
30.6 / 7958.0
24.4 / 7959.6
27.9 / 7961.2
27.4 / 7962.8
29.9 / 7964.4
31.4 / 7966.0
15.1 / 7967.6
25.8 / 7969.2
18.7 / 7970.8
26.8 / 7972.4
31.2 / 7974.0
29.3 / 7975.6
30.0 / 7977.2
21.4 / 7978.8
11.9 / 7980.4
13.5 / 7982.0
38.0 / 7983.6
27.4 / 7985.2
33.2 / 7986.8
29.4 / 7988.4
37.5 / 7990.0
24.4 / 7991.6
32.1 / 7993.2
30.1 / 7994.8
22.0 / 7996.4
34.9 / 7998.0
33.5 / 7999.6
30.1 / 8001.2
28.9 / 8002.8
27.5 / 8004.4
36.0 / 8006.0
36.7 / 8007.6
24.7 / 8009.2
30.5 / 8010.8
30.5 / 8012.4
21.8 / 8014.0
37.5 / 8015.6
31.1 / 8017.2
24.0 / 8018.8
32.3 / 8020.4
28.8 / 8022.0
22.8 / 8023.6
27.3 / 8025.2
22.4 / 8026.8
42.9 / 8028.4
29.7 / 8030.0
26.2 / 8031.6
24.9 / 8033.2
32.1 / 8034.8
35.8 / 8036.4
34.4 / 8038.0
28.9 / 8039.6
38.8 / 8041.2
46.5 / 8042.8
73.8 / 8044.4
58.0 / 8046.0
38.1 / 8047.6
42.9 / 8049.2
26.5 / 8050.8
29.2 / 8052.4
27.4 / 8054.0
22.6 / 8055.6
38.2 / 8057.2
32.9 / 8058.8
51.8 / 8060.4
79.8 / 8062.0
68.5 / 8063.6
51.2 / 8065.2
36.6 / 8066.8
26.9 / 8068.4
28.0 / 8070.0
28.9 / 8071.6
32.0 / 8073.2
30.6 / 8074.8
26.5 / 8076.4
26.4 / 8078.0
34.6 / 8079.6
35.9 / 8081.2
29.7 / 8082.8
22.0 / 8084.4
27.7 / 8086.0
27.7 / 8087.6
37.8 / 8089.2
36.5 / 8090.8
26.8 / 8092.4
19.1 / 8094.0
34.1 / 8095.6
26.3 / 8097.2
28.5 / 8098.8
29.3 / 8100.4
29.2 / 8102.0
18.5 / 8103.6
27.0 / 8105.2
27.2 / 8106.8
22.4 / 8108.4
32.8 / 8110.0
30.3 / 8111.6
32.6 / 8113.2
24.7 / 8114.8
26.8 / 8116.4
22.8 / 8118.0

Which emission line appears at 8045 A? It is [S II]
